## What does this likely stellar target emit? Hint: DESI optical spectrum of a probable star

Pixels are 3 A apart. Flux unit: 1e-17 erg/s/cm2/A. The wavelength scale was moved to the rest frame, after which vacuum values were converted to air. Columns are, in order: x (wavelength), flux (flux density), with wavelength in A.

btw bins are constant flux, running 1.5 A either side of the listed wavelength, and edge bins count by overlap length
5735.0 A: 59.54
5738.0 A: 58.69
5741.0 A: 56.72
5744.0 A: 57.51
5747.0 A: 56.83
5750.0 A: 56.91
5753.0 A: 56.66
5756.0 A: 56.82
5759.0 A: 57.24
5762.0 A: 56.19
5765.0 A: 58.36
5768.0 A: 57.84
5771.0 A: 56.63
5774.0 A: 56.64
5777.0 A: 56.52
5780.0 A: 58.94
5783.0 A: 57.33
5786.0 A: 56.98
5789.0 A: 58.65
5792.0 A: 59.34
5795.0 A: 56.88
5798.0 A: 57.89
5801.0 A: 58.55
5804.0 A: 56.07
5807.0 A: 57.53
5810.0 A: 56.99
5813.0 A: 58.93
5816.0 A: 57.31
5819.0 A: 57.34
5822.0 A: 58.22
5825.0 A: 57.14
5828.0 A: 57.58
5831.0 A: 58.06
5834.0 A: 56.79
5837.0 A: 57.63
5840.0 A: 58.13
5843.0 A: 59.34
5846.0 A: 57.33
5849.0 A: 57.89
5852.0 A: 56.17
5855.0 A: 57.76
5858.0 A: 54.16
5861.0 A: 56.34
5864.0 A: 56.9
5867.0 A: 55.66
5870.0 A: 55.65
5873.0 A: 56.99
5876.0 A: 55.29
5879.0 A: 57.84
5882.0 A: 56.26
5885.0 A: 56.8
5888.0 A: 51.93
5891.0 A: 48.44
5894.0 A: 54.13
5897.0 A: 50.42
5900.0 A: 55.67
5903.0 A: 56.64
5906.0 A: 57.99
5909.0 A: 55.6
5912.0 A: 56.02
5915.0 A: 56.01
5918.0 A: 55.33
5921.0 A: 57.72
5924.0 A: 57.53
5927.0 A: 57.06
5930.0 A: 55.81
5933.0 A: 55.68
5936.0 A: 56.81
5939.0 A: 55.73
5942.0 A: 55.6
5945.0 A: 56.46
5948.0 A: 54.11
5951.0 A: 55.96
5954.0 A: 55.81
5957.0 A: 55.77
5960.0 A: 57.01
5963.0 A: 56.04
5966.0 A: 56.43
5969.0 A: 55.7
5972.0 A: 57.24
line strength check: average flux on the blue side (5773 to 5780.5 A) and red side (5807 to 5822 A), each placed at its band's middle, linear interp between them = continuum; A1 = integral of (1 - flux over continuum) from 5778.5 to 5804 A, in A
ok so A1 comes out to -0.25 A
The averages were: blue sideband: 57.2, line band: 58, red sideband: 57.7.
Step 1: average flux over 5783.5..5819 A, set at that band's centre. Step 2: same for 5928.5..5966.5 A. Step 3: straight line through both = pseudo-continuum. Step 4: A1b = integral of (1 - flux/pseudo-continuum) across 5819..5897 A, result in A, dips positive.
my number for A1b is 1.1 A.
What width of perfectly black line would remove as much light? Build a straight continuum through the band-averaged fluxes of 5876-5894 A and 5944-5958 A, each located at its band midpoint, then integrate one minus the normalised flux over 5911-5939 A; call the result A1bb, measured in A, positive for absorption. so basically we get -0.7 A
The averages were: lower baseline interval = 54.3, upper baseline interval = 55.6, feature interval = 56.4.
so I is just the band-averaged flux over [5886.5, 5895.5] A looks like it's 51.5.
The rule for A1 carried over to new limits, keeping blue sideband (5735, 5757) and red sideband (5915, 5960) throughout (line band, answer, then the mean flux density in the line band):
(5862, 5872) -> 0.08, 56.1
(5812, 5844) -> -0.57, 57.8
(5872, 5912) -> 1.05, 54.9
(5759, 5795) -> -0.25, 57.5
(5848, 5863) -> 0.06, 56.4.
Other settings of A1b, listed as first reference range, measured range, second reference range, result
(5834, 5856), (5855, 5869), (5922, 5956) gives 0.3 A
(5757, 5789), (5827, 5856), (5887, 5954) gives -0.7 A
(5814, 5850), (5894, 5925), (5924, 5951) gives 0.4 A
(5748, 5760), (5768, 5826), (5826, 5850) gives -0.2 A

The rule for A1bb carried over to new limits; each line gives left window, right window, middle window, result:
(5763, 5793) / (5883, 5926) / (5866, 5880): -0.1 A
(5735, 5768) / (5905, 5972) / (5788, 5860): -0.8 A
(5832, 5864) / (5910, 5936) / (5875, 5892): 0.7 A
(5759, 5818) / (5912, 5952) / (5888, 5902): 1.0 A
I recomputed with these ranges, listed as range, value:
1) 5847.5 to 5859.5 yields 56.5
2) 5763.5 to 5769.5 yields 58.1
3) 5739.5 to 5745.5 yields 57.1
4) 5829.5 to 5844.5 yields 58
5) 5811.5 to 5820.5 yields 57.9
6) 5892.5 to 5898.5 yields 52.3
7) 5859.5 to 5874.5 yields 56.3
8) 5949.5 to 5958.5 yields 55.8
